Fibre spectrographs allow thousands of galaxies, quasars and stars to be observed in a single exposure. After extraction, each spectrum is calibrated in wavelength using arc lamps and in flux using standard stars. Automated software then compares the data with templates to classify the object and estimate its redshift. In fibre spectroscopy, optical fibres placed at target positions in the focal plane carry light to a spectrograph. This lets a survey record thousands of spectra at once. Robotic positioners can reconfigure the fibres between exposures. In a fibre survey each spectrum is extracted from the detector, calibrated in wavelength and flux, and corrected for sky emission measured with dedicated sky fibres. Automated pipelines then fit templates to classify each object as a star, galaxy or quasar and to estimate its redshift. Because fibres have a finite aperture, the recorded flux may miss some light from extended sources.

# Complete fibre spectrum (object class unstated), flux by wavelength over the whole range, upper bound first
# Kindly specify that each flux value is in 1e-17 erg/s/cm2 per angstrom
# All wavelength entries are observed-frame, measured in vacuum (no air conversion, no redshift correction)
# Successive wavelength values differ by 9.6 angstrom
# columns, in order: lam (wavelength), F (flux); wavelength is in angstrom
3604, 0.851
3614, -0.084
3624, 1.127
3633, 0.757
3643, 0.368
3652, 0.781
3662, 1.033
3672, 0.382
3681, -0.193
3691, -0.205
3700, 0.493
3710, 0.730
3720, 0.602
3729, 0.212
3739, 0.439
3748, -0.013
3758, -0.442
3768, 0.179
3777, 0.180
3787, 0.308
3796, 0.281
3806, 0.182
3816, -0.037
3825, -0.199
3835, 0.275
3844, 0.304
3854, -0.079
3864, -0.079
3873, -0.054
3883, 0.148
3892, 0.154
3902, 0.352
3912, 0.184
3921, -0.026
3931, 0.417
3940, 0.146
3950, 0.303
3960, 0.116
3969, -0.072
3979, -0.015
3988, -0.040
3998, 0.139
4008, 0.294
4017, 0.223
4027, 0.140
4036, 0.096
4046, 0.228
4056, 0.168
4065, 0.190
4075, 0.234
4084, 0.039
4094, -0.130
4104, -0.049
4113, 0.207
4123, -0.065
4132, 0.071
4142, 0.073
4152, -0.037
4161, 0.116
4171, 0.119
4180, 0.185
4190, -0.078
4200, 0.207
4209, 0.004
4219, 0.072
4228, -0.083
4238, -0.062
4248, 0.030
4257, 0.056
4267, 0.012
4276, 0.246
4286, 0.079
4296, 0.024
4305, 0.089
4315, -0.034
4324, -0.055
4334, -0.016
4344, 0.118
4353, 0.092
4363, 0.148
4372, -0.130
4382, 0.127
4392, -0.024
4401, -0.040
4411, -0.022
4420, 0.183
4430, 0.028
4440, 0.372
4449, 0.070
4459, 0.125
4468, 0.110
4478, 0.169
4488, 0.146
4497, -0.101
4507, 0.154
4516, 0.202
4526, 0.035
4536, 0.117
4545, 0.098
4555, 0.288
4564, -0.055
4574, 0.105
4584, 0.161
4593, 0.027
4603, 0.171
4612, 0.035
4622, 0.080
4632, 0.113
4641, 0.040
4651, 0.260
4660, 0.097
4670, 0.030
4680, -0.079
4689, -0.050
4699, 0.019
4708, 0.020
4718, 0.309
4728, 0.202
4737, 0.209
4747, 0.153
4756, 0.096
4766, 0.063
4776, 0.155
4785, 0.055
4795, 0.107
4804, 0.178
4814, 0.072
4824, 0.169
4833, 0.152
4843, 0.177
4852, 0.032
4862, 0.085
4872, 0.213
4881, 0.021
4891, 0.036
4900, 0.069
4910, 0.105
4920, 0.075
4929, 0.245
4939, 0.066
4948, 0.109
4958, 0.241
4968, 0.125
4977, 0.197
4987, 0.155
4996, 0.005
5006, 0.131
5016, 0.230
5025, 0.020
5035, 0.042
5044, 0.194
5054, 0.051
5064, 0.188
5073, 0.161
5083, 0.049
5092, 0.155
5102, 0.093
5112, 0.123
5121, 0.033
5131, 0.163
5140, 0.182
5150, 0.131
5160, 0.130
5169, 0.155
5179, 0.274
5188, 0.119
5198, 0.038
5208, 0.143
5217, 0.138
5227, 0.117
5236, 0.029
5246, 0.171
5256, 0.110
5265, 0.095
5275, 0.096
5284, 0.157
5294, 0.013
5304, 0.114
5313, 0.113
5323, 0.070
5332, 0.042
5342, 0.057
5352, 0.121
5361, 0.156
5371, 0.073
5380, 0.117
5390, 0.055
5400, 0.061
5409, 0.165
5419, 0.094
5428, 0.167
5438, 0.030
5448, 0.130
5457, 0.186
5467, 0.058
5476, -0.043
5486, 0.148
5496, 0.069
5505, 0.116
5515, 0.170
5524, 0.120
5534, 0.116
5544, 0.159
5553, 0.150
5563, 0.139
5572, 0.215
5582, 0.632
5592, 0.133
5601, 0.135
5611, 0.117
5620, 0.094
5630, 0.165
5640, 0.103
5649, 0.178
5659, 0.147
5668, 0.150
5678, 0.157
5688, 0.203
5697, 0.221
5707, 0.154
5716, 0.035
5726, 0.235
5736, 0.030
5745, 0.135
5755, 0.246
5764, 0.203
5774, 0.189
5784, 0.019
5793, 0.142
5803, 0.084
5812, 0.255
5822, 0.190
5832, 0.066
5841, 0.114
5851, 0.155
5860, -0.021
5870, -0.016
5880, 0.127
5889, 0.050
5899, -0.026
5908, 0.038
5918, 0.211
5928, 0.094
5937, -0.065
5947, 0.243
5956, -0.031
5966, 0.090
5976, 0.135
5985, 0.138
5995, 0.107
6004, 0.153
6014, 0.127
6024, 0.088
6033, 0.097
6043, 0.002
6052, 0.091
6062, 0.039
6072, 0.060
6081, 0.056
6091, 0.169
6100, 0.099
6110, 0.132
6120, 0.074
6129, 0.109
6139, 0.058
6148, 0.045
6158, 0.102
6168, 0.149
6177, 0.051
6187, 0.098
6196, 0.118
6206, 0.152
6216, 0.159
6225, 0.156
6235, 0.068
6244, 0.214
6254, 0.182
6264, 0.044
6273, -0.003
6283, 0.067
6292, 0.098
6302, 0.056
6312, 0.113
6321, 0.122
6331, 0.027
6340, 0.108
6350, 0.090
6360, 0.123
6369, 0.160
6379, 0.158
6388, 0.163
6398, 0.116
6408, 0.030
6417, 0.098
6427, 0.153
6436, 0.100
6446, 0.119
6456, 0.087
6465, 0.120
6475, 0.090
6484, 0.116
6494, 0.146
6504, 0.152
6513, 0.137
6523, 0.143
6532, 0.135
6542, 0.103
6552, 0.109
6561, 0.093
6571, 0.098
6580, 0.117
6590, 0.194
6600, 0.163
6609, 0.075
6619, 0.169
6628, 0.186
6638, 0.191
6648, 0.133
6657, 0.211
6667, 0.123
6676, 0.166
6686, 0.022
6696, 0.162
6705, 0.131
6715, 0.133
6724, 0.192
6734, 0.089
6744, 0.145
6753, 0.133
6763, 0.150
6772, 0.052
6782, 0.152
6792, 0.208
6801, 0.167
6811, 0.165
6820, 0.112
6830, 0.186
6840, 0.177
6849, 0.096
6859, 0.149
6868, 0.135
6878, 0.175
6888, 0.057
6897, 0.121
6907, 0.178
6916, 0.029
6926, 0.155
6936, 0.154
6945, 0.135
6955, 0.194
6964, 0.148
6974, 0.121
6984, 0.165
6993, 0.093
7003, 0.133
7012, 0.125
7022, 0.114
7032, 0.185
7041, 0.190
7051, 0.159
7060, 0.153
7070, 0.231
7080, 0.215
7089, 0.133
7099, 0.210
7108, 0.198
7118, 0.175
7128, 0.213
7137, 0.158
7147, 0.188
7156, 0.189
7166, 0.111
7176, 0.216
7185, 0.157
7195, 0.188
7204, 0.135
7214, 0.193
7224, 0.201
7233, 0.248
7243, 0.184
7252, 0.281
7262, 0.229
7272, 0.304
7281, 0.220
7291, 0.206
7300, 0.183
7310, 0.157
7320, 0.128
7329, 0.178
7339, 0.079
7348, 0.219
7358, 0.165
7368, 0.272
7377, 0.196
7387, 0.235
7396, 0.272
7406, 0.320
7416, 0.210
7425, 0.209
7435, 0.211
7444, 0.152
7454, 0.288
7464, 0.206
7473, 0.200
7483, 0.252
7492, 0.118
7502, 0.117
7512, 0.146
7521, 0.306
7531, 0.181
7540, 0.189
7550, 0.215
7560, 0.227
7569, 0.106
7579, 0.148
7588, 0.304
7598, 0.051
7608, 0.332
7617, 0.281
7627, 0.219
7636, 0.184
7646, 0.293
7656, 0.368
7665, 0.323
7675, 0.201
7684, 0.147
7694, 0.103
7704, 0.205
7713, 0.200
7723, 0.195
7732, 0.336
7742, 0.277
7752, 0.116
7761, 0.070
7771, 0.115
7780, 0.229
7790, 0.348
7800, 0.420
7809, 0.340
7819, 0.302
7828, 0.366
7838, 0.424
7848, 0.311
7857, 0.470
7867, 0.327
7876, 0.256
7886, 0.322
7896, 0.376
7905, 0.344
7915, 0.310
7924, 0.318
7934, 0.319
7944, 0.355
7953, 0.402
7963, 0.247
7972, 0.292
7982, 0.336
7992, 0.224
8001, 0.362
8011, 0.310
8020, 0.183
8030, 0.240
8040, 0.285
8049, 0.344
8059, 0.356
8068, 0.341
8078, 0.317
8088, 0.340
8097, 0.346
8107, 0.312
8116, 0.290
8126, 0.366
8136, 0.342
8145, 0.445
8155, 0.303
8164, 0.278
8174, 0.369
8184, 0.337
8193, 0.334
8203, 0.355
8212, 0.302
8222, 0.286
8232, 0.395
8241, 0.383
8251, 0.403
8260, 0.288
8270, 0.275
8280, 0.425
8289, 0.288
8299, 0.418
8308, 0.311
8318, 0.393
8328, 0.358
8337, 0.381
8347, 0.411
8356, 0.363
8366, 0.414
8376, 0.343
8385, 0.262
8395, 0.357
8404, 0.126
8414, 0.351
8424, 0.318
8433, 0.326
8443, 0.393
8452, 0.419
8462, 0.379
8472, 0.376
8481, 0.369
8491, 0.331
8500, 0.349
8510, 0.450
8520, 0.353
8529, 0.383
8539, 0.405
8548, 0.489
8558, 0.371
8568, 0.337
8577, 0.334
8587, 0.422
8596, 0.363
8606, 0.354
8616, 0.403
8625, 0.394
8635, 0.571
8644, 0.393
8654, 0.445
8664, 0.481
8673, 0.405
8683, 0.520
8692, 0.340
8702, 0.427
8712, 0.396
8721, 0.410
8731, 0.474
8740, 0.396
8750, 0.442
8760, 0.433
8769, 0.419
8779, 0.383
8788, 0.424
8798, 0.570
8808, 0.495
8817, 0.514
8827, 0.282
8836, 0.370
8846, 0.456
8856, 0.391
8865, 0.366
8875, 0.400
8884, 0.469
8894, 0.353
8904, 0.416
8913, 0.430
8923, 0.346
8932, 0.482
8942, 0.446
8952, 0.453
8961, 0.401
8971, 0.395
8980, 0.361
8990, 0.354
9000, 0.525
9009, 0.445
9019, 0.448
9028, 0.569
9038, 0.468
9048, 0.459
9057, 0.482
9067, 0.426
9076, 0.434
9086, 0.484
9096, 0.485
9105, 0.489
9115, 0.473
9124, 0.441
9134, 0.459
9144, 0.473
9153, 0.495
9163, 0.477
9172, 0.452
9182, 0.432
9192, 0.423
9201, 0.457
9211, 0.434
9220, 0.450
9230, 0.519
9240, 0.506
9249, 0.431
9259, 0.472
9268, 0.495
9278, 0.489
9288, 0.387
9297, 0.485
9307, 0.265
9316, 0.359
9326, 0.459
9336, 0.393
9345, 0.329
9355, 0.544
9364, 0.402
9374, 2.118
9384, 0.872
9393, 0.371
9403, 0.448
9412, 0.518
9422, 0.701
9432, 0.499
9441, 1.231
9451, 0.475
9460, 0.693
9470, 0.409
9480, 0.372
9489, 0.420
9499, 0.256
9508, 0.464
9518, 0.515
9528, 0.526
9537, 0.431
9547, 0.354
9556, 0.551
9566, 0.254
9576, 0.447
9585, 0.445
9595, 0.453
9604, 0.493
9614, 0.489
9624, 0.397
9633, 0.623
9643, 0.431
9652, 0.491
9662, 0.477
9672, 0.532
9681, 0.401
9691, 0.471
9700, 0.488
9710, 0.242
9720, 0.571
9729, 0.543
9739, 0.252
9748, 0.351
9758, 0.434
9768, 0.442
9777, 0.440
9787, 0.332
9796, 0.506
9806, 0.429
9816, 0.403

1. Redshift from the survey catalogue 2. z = 0.955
